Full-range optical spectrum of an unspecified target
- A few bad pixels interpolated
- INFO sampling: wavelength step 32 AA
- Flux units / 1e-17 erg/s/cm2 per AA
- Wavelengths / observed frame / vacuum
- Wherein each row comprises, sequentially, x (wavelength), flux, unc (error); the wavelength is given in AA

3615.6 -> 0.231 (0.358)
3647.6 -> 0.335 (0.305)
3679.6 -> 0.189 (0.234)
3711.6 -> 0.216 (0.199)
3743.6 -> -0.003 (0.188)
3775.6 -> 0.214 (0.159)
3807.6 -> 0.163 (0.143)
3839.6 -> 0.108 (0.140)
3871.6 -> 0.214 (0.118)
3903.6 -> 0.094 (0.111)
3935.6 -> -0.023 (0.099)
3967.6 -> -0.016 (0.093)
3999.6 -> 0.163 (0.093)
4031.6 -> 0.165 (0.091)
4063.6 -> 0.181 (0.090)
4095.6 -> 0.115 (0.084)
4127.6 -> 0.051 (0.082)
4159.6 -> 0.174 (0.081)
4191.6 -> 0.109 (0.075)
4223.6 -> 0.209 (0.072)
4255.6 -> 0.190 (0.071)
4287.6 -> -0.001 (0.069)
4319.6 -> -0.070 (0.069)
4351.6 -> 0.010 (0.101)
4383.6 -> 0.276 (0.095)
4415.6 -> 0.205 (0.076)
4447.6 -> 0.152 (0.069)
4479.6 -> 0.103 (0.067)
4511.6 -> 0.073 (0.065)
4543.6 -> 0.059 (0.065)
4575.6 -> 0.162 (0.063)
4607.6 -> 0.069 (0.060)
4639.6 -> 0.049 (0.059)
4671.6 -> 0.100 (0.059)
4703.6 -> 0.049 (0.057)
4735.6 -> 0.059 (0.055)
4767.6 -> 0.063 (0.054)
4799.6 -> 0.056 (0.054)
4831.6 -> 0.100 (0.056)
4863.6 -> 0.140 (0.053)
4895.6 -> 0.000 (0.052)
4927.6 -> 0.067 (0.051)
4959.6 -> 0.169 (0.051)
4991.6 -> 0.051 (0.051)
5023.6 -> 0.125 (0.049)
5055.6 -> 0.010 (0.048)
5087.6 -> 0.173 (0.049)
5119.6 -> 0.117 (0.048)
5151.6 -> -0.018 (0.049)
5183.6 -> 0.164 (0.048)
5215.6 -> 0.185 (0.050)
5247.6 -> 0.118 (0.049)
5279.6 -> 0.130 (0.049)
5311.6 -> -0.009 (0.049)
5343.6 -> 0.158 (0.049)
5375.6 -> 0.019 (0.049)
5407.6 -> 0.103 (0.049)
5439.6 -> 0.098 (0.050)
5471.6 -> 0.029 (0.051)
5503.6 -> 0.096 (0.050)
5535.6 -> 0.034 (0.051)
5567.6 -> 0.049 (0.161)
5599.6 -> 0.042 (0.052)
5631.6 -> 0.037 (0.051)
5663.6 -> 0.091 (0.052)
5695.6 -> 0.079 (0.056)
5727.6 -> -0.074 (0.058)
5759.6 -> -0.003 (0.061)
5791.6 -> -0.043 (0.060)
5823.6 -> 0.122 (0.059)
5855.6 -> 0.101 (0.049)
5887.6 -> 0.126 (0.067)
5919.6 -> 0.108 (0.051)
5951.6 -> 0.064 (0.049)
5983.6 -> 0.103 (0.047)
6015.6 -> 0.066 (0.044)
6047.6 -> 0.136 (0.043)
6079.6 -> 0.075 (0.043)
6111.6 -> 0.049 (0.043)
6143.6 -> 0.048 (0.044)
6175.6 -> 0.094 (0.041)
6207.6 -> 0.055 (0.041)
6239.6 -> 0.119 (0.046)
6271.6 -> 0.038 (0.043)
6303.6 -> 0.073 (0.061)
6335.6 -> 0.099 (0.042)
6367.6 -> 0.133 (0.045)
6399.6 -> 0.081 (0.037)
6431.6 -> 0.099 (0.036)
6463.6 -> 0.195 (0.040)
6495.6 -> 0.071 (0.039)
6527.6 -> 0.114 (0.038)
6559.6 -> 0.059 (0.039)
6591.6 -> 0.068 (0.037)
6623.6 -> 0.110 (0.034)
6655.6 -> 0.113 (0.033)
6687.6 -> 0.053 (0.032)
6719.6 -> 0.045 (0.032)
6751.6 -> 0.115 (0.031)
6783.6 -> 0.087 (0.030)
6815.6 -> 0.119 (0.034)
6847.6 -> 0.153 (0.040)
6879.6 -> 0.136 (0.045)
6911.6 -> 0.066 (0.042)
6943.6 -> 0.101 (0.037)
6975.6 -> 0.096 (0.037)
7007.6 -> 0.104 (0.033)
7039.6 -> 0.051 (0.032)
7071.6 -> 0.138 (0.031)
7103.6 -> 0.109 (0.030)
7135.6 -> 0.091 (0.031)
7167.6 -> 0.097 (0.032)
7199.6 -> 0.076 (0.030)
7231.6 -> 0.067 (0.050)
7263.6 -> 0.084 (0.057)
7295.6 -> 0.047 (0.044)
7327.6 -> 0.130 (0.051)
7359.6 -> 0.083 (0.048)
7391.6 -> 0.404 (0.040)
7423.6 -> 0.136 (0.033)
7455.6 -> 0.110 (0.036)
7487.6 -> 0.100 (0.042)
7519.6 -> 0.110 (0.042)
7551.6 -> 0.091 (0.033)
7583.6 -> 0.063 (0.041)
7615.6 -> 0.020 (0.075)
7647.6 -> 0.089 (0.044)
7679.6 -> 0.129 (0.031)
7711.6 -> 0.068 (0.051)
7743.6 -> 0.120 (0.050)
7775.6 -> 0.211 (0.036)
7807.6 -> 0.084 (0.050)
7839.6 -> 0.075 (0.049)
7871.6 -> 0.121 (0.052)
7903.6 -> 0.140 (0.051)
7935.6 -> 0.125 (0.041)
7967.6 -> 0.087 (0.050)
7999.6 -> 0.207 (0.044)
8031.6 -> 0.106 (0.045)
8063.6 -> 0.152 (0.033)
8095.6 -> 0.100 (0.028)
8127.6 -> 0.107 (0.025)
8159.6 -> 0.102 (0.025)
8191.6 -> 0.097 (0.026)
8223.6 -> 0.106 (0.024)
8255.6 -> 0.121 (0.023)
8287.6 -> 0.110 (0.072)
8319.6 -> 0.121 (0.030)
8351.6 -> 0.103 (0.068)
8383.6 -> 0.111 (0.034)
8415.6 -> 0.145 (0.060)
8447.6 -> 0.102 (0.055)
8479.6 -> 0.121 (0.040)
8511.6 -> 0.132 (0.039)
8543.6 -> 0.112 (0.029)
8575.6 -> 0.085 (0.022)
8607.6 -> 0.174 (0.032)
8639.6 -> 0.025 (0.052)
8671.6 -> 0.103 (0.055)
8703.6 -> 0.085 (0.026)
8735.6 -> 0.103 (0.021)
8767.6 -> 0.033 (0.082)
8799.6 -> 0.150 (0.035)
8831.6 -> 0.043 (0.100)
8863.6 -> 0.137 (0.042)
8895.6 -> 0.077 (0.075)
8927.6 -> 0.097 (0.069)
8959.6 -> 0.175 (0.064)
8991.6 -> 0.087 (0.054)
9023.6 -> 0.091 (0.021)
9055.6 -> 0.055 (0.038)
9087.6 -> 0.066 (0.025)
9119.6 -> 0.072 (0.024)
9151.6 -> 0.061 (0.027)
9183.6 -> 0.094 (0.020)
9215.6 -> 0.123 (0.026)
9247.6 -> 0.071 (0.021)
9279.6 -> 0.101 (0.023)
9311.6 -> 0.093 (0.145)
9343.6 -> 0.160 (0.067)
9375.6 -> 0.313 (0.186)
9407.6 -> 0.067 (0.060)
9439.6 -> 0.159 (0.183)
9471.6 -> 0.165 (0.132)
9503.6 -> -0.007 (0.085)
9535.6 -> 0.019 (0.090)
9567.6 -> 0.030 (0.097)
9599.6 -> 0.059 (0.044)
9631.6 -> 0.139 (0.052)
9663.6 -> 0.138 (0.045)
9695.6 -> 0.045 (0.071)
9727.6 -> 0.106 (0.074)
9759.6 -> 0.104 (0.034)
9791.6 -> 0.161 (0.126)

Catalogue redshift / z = 0.985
